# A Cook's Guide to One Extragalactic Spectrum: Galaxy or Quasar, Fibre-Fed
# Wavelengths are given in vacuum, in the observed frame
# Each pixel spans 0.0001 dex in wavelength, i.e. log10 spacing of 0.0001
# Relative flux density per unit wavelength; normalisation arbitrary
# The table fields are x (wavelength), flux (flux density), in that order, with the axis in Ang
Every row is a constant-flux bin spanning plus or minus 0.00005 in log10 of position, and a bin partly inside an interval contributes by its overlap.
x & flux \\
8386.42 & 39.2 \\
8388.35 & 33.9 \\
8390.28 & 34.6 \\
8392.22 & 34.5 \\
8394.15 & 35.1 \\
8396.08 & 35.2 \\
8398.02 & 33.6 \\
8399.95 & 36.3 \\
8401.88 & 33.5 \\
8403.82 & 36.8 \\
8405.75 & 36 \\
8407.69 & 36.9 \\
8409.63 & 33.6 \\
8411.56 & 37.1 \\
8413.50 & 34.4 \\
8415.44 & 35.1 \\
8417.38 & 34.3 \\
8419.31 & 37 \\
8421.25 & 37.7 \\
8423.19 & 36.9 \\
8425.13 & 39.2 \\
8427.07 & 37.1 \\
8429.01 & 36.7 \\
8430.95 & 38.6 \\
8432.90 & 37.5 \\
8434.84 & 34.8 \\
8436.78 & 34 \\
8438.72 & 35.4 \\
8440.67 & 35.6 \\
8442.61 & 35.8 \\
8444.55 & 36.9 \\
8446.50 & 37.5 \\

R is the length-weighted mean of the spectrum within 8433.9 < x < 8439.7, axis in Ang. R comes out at 34.7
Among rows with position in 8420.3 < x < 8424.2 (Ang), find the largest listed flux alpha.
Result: 37.7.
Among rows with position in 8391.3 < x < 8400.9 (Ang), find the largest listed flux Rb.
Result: 36.3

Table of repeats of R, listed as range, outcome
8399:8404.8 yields 35.6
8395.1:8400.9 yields 35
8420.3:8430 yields 37.5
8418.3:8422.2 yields 37.4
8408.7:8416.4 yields 35.1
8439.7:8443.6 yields 35.8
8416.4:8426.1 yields 37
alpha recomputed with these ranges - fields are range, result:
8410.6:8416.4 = 37.1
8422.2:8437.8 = 39.2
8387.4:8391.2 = 34.6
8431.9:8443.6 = 37.5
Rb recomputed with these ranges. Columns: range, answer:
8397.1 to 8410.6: 36.9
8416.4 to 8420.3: 37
